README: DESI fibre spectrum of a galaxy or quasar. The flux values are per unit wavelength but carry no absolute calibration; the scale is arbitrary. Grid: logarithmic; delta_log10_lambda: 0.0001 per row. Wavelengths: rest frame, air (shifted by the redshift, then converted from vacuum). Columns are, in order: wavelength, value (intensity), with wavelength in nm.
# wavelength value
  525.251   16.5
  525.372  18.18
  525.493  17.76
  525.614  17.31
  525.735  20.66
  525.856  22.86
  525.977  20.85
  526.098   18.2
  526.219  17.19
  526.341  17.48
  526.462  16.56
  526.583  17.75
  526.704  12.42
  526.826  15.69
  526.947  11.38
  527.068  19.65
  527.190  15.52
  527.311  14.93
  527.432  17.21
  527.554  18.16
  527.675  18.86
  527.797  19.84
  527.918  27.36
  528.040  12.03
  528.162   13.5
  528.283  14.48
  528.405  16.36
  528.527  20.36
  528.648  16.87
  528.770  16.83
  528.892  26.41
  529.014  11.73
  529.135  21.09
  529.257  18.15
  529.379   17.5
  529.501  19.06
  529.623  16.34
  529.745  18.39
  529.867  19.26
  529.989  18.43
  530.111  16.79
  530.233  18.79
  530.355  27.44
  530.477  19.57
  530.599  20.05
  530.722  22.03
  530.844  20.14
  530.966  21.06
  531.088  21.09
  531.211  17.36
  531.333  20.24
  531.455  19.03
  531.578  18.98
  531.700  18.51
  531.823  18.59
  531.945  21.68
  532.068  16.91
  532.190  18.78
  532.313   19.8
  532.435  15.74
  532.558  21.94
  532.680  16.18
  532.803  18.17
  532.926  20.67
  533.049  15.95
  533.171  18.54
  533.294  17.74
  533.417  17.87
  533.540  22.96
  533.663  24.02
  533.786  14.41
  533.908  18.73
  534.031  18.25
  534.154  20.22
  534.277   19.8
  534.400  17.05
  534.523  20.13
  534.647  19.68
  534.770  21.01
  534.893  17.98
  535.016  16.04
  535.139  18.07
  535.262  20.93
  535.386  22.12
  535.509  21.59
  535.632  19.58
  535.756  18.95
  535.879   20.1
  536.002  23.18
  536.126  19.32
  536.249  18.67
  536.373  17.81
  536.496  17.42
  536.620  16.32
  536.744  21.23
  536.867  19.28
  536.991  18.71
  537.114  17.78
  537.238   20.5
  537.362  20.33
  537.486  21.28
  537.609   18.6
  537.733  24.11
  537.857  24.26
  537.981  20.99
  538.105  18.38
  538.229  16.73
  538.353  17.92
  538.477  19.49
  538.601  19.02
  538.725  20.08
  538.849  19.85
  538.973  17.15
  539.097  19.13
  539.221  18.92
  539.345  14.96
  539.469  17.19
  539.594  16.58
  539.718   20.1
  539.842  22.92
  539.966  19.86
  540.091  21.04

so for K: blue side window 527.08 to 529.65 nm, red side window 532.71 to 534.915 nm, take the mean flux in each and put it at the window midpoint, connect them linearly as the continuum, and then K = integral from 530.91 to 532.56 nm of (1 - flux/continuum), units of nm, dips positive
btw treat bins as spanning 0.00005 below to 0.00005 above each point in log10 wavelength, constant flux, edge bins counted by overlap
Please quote -0.05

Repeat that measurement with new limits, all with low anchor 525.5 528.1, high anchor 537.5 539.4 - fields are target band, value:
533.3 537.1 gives -0.09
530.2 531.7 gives -0.17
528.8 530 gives -0.03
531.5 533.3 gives -0.01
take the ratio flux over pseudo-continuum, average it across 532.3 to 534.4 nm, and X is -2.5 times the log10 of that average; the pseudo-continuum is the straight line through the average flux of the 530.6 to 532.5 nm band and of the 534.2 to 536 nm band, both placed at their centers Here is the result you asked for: 0.038 mag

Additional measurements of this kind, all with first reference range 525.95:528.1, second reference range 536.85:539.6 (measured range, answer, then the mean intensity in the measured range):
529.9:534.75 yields -0.07 mag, 19.3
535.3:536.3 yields -0.09 mag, 20.5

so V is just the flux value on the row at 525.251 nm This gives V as 16.5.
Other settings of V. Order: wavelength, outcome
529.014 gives 11.73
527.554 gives 18.16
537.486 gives 21.28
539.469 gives 17.19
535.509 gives 21.59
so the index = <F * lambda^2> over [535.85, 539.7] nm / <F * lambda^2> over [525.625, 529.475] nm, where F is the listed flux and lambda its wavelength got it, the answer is 1.13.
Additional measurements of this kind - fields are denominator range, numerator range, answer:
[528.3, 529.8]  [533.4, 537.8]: 1.11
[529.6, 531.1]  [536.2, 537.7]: 0.98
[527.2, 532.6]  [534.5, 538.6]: 1.07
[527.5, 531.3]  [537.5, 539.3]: 1.07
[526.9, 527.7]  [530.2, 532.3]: 1.23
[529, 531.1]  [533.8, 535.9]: 1.01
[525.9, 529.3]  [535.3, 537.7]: 1.17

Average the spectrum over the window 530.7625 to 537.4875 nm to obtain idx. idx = 19.2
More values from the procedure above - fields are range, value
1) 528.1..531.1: 18.8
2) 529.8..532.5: 19.6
